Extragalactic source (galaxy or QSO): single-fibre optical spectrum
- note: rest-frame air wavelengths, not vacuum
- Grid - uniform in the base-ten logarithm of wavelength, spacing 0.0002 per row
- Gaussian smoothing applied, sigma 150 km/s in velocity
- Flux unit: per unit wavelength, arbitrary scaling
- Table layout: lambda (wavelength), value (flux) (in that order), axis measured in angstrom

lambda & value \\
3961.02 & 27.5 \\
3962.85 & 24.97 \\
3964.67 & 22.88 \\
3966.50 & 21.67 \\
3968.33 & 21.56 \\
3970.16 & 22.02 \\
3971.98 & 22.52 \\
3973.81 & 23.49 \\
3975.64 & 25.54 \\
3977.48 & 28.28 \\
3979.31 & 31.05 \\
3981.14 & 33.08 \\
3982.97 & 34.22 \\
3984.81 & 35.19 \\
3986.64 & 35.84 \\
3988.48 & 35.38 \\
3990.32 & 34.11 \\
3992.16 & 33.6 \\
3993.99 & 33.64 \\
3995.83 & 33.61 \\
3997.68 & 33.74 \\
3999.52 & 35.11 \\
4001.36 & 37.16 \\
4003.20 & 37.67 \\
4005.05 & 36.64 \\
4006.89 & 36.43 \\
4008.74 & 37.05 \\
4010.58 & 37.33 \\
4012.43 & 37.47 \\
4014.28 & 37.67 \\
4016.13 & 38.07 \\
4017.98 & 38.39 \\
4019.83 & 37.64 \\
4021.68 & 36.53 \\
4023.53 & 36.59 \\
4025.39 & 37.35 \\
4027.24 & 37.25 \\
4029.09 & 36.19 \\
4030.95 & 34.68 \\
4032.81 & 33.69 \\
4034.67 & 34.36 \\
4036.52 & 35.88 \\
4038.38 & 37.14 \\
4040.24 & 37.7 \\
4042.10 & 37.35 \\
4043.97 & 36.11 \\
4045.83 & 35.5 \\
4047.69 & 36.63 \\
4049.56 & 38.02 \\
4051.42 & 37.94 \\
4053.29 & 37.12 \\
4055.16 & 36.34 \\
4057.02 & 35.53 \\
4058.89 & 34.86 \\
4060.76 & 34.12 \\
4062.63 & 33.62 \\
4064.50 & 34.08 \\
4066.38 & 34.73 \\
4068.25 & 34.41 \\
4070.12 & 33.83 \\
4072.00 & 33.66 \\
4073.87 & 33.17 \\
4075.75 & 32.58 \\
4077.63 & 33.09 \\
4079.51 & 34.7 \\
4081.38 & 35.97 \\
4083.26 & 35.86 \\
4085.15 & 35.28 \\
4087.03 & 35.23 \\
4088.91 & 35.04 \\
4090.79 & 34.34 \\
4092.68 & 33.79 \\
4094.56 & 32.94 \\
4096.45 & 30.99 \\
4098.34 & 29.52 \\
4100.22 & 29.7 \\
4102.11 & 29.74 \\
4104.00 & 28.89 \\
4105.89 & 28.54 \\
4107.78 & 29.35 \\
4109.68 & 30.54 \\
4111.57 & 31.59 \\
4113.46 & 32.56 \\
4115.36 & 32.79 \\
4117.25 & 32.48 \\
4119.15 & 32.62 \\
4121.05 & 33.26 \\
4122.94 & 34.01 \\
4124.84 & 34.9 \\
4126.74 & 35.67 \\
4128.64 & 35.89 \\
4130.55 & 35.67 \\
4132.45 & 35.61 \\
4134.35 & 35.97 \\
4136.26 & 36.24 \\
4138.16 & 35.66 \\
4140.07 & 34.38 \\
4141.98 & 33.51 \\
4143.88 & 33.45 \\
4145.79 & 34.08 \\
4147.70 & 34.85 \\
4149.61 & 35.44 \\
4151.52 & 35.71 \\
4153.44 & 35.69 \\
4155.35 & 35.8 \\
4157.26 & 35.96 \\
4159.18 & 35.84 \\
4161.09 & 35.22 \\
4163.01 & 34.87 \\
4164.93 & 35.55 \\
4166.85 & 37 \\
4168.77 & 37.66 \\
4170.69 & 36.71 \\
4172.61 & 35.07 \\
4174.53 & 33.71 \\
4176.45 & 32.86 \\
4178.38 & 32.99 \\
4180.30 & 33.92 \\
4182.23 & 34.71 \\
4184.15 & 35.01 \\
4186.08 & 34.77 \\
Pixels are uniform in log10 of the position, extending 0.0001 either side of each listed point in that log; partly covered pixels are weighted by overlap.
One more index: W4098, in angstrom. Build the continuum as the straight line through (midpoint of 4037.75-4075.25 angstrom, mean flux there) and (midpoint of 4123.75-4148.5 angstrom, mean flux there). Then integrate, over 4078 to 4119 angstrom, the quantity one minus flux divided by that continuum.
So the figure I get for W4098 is 3.4 angstrom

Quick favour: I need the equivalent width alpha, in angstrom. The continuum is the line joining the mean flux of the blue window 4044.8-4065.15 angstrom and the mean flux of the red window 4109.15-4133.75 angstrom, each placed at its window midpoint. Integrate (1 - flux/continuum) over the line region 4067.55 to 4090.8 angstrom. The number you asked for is 0.4 angstrom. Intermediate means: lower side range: 35.8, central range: 34.4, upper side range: 33.8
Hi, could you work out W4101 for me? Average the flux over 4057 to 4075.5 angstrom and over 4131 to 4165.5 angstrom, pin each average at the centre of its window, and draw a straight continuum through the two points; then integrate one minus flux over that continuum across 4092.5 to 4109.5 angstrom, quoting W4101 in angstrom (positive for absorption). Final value 2.1 angstrom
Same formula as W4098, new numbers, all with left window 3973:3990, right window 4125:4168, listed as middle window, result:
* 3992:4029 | -4.99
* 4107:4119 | 1.01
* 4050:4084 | -1.33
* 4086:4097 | 0.08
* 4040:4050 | -1.15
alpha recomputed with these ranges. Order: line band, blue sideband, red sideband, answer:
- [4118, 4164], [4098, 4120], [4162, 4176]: -2.3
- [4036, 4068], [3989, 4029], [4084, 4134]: -1.1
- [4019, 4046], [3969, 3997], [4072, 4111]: -4.1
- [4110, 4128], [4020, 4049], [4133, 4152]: 1.0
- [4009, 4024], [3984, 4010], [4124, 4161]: -0.9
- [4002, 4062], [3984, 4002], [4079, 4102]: -4.2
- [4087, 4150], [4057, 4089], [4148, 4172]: 3.6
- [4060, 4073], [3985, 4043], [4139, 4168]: 0.6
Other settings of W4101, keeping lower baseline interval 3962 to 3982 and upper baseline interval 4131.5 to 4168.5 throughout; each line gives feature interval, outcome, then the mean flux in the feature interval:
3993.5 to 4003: -2.94 angstrom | 34.9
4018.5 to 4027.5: -2.89 angstrom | 37.1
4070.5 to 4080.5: -0.77 angstrom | 33.5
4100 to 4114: 1.20 angstrom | 30.1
